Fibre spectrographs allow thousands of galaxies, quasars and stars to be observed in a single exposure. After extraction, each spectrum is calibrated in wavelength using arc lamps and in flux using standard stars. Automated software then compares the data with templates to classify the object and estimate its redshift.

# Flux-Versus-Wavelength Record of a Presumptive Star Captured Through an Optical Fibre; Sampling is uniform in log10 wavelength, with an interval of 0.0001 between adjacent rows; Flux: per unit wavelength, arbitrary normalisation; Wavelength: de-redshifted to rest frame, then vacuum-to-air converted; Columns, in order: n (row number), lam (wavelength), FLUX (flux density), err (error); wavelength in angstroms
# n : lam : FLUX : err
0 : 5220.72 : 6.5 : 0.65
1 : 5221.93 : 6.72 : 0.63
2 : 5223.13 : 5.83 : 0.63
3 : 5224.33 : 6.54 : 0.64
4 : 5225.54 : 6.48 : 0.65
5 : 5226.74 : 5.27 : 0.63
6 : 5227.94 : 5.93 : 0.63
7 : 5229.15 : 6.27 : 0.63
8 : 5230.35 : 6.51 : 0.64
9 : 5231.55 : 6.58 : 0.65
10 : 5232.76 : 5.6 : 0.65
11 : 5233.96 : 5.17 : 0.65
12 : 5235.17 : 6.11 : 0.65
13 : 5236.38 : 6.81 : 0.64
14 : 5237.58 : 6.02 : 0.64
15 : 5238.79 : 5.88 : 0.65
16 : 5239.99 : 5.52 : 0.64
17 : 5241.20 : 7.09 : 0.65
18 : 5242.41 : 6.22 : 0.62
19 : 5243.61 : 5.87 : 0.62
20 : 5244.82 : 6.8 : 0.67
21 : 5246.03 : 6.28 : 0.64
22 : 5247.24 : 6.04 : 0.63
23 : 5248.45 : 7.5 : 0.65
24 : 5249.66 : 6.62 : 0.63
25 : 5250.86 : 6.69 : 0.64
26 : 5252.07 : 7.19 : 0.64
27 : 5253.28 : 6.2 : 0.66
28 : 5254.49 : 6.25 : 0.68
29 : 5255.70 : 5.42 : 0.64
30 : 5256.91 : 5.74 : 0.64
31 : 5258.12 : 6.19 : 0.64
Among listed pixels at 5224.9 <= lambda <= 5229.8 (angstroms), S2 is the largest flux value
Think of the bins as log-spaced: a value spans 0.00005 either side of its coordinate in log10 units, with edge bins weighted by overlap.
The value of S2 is 6.48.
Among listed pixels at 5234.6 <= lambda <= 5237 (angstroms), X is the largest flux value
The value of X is 6.81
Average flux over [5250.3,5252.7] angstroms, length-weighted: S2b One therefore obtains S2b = 6.93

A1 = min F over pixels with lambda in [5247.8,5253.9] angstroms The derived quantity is 6.2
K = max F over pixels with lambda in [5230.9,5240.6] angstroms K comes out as 6.81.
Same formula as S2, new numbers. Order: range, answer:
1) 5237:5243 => 7.09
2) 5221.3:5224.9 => 6.72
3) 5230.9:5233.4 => 6.58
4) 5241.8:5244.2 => 6.22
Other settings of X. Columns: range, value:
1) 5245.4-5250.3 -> 7.5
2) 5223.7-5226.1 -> 6.54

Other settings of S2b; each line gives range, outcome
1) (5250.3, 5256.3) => 6.35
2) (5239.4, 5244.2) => 6.18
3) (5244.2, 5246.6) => 6.53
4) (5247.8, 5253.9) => 6.84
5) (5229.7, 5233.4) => 6.23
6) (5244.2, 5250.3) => 6.65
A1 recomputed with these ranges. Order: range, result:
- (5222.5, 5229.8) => 5.27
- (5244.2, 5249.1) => 6.04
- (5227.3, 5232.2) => 5.93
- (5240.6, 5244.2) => 5.87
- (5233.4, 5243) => 5.17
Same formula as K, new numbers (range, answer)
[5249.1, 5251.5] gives 6.69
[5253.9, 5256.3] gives 6.25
